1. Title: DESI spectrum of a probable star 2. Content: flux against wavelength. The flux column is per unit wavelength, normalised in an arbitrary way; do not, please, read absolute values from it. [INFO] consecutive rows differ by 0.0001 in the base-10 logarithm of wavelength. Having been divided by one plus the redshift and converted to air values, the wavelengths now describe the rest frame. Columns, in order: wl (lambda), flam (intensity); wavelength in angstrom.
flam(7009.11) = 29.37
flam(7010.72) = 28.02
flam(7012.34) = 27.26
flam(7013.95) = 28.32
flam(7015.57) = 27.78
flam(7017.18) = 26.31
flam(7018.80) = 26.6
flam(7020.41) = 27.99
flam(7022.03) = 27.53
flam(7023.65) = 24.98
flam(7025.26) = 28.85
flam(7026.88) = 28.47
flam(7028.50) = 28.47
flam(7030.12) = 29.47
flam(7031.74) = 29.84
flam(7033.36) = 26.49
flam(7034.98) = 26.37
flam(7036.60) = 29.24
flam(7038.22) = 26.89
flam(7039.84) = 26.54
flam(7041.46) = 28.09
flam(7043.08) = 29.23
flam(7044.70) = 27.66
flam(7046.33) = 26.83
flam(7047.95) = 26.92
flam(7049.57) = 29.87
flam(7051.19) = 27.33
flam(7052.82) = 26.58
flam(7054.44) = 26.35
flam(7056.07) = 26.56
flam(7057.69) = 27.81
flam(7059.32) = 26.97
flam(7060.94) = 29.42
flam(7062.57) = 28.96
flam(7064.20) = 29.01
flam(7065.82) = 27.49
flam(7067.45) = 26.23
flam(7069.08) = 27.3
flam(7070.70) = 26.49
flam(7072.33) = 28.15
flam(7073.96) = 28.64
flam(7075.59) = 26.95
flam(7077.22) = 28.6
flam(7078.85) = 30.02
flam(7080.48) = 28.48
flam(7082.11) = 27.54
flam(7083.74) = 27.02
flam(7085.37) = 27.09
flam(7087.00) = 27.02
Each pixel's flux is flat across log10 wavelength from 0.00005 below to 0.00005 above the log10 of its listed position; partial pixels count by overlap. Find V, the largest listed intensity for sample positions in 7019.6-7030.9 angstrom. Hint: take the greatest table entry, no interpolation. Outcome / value 29.47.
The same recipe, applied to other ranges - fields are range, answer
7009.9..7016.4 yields 28.32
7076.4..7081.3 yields 30.02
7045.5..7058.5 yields 29.87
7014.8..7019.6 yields 27.78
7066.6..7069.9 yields 27.3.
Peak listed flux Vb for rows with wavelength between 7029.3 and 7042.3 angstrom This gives 29.84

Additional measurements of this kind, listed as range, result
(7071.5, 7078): 28.64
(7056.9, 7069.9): 29.42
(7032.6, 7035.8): 26.49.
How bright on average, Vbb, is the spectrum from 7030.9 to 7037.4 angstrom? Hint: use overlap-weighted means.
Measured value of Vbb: 28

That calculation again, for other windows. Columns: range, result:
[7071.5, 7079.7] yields 28.5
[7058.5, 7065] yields 28.6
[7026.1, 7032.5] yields 29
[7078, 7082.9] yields 28.7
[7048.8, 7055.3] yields 27.5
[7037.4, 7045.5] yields 27.7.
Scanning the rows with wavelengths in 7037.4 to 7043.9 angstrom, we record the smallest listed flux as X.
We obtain 26.54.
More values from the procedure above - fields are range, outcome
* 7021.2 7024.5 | 24.98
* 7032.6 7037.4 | 26.37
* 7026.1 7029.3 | 28.47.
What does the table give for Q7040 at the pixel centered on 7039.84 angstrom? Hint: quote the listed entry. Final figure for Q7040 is 26.54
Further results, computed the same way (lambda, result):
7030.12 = 29.47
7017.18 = 26.31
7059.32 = 26.97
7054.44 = 26.35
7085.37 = 27.09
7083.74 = 27.02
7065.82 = 27.49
